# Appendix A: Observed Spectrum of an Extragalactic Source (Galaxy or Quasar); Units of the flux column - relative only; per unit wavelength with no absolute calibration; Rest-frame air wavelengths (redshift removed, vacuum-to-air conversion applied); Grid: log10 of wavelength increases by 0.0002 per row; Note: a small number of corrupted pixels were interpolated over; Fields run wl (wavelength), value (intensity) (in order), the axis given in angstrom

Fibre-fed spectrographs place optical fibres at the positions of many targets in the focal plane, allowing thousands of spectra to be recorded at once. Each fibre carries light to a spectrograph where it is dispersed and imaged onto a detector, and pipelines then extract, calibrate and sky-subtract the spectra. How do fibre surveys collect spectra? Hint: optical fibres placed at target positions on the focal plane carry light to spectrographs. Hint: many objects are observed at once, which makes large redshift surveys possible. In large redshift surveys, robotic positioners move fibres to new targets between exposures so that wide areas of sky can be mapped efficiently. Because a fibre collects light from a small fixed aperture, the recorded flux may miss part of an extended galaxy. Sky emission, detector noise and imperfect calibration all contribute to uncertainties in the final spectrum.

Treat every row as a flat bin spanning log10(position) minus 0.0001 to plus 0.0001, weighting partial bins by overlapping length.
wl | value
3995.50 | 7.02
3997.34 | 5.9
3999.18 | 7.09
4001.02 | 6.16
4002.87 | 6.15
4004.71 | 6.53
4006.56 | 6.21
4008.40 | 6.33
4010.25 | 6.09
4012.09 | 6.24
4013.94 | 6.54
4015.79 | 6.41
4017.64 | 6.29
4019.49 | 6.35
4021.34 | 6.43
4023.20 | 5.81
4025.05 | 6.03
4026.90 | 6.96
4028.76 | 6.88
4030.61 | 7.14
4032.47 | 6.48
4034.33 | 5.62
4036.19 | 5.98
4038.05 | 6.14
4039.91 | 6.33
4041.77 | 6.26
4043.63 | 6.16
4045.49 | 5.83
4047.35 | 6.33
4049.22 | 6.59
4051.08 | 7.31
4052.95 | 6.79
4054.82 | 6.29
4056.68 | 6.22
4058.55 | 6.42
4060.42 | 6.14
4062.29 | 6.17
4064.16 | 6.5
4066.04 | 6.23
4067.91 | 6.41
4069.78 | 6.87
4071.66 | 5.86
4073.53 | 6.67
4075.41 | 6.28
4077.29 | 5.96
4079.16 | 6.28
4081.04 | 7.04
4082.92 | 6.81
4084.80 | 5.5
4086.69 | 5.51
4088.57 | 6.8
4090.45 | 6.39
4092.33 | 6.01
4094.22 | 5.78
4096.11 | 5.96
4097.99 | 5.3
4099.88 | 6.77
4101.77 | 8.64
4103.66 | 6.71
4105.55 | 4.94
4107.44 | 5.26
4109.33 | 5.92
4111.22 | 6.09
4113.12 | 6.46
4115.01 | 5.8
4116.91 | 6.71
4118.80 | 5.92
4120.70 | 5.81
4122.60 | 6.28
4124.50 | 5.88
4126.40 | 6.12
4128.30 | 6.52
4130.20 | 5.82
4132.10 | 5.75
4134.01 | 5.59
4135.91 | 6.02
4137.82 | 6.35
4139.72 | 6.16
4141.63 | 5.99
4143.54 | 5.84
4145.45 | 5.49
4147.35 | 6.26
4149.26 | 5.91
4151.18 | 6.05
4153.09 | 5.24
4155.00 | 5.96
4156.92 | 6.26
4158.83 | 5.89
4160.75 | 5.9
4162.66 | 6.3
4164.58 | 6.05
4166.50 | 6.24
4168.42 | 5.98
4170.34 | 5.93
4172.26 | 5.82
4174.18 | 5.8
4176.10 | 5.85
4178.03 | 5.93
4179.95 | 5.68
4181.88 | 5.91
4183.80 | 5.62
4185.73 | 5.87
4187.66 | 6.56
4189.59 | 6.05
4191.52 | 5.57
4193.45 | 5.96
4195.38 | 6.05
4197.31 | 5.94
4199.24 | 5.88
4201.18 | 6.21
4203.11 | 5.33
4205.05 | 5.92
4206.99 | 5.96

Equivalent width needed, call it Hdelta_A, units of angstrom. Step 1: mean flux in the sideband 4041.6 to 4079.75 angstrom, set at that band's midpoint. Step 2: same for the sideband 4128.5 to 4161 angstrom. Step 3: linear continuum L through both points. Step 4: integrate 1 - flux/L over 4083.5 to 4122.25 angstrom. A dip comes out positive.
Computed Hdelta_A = 0.1 angstrom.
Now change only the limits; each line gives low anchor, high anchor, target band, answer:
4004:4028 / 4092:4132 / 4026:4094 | -1.4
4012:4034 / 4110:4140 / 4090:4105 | -0.6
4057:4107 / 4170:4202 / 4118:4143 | 0.4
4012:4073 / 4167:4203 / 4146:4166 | 0.1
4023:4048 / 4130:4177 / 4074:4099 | 0.0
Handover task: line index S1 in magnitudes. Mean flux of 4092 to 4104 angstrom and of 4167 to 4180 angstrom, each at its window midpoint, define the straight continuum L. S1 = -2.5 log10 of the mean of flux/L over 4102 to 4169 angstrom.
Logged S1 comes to 0.03 mag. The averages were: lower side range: 6.46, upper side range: 5.88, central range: 6.01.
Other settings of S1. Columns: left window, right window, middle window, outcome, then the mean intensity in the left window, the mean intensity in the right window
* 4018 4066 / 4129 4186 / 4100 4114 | -0.04 mag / 6.36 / 5.92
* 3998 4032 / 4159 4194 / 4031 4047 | 0.04 mag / 6.42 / 5.94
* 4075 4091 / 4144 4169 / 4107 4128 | 0.01 mag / 6.28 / 5.96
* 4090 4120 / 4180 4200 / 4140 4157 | 0.03 mag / 6.16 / 5.93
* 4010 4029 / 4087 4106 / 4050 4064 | -0.02 mag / 6.36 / 6.34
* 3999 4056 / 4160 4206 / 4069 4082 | -0.03 mag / 6.37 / 5.93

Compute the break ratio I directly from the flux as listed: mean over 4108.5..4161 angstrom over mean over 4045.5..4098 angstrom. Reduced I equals 1.0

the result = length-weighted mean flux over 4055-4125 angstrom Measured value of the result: 6.23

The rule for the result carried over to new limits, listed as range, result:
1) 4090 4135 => 6.1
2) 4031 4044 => 6.18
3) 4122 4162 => 5.97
